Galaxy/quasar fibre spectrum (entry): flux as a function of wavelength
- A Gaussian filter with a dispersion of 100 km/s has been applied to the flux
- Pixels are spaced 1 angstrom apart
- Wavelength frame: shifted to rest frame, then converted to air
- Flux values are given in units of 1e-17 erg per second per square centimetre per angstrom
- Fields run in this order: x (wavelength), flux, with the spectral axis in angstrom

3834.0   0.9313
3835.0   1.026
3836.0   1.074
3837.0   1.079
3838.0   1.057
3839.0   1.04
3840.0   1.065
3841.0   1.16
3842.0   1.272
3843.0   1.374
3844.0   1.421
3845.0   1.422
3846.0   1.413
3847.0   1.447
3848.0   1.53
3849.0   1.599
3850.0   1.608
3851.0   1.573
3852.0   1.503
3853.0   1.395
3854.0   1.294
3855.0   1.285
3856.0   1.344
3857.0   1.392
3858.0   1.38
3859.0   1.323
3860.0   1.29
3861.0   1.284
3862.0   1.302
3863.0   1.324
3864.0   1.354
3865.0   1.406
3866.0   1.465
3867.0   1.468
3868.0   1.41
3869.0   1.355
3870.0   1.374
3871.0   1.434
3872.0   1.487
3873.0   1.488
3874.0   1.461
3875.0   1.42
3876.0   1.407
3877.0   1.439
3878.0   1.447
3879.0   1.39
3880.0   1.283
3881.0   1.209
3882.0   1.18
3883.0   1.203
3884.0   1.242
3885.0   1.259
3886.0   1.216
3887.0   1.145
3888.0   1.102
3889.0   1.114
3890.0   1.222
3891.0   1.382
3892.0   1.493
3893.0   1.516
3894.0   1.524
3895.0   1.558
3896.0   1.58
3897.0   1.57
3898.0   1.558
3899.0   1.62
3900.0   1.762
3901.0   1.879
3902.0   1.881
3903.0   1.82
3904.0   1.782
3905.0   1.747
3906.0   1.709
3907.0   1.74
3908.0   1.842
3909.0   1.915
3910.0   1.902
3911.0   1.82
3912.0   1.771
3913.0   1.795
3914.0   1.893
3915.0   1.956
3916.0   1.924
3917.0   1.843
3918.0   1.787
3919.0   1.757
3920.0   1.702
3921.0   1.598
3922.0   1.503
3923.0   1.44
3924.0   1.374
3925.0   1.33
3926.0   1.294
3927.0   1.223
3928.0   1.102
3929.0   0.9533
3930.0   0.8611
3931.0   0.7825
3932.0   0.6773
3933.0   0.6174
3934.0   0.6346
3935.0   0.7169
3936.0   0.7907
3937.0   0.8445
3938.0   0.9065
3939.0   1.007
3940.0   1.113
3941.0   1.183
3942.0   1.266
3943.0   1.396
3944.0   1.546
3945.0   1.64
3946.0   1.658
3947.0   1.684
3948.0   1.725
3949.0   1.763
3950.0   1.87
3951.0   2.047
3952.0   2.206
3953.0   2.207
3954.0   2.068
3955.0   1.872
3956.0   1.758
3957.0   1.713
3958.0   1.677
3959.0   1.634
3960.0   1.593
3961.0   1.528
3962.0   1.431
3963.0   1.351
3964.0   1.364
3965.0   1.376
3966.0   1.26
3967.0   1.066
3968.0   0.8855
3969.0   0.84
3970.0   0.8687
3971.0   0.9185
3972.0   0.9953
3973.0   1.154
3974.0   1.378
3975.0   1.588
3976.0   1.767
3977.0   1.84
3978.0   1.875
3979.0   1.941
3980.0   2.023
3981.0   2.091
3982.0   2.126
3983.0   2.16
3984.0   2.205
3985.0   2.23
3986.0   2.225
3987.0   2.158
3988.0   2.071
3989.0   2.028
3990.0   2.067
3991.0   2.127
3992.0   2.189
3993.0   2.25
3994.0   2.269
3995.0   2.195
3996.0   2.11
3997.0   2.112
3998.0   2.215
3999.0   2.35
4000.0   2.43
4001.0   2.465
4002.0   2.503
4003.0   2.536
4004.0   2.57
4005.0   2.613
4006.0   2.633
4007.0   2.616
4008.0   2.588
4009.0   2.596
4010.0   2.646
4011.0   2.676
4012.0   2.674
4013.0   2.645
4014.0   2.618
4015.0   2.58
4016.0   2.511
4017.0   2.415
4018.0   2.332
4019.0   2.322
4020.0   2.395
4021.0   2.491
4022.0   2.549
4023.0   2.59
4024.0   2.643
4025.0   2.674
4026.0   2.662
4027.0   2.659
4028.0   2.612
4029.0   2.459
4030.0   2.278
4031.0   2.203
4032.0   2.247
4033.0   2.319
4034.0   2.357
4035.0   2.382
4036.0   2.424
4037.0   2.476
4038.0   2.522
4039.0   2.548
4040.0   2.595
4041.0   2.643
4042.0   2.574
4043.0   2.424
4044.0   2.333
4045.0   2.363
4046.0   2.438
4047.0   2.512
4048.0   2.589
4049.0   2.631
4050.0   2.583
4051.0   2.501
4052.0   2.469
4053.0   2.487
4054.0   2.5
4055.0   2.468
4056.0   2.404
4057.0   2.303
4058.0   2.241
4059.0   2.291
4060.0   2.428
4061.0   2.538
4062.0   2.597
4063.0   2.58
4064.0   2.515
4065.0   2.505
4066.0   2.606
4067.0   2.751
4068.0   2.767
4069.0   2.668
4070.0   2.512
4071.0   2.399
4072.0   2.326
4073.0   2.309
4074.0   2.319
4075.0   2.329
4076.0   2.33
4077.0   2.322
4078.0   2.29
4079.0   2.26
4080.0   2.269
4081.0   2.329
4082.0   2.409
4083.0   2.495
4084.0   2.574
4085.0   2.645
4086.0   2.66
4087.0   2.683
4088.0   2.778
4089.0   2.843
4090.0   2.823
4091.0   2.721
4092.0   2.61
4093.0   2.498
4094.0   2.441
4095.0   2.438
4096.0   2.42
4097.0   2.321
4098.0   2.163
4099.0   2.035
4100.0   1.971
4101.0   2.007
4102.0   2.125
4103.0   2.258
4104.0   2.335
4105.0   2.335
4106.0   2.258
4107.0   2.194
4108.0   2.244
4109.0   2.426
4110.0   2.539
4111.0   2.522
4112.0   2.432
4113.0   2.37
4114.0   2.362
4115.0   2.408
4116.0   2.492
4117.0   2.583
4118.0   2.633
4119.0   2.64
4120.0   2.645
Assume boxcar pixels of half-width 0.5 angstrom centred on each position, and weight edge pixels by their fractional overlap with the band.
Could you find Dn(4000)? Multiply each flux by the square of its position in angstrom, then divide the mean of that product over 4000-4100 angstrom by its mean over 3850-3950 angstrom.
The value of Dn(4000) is 1.9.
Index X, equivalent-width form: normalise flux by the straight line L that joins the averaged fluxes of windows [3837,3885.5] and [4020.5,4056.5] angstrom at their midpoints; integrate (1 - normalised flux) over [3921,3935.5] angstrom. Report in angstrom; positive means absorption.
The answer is 5.9 angstrom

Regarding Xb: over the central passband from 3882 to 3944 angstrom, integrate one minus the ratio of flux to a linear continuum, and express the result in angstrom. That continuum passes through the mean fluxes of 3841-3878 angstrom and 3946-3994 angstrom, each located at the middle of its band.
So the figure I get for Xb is 5.82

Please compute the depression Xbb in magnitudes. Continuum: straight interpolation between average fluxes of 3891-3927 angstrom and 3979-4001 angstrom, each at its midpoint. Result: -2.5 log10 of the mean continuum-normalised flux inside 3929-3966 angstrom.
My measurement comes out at 0.351 mag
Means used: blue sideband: 1.68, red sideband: 2.17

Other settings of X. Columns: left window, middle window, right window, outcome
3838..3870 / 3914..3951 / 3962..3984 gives 2.8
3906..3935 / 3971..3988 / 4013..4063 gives 1.2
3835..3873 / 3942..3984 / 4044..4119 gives 5.9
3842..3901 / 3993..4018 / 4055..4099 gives -4.4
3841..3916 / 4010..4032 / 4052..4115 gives -3.9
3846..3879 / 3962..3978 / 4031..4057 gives 6.0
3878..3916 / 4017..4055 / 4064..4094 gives -3.2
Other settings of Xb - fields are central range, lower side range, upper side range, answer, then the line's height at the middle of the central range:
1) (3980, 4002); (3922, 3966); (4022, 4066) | -3.5 angstrom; 1.9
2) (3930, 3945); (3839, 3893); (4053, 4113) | 6.4 angstrom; 1.71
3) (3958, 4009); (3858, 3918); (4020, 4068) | 5.5 angstrom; 2.11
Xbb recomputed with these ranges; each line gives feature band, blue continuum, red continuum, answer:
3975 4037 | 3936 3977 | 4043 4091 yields -0.22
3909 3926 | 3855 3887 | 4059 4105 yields -0.08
